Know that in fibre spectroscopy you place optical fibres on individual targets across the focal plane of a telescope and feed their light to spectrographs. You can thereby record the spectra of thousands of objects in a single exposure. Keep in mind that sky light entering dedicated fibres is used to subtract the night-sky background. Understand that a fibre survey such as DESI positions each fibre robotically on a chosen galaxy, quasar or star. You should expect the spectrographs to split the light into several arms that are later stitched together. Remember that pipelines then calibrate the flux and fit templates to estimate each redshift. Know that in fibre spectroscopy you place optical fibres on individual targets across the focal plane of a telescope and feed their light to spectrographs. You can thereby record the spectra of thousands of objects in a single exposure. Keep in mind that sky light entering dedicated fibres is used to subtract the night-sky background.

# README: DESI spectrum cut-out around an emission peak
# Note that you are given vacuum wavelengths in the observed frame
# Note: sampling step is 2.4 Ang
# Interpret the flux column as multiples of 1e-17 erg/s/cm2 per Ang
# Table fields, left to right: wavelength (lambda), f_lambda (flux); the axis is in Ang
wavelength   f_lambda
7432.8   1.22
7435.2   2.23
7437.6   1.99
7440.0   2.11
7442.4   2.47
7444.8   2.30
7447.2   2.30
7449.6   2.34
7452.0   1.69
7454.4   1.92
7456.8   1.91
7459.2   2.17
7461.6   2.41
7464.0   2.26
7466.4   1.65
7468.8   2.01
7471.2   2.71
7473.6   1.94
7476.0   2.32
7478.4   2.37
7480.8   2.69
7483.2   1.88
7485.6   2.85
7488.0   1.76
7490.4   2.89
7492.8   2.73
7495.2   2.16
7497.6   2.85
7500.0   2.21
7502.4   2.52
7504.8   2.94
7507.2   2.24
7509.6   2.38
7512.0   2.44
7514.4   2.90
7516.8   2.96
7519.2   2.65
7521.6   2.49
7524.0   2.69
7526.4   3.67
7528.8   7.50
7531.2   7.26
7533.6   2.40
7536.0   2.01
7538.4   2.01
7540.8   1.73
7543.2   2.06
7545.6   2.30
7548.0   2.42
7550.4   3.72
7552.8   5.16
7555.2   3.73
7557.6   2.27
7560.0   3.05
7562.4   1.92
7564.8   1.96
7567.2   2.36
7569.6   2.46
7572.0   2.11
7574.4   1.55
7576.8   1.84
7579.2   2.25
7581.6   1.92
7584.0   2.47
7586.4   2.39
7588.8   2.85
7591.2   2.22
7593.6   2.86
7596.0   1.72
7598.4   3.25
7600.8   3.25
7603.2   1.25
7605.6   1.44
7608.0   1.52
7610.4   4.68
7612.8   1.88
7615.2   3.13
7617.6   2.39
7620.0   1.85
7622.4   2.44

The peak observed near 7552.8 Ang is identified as [N II]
